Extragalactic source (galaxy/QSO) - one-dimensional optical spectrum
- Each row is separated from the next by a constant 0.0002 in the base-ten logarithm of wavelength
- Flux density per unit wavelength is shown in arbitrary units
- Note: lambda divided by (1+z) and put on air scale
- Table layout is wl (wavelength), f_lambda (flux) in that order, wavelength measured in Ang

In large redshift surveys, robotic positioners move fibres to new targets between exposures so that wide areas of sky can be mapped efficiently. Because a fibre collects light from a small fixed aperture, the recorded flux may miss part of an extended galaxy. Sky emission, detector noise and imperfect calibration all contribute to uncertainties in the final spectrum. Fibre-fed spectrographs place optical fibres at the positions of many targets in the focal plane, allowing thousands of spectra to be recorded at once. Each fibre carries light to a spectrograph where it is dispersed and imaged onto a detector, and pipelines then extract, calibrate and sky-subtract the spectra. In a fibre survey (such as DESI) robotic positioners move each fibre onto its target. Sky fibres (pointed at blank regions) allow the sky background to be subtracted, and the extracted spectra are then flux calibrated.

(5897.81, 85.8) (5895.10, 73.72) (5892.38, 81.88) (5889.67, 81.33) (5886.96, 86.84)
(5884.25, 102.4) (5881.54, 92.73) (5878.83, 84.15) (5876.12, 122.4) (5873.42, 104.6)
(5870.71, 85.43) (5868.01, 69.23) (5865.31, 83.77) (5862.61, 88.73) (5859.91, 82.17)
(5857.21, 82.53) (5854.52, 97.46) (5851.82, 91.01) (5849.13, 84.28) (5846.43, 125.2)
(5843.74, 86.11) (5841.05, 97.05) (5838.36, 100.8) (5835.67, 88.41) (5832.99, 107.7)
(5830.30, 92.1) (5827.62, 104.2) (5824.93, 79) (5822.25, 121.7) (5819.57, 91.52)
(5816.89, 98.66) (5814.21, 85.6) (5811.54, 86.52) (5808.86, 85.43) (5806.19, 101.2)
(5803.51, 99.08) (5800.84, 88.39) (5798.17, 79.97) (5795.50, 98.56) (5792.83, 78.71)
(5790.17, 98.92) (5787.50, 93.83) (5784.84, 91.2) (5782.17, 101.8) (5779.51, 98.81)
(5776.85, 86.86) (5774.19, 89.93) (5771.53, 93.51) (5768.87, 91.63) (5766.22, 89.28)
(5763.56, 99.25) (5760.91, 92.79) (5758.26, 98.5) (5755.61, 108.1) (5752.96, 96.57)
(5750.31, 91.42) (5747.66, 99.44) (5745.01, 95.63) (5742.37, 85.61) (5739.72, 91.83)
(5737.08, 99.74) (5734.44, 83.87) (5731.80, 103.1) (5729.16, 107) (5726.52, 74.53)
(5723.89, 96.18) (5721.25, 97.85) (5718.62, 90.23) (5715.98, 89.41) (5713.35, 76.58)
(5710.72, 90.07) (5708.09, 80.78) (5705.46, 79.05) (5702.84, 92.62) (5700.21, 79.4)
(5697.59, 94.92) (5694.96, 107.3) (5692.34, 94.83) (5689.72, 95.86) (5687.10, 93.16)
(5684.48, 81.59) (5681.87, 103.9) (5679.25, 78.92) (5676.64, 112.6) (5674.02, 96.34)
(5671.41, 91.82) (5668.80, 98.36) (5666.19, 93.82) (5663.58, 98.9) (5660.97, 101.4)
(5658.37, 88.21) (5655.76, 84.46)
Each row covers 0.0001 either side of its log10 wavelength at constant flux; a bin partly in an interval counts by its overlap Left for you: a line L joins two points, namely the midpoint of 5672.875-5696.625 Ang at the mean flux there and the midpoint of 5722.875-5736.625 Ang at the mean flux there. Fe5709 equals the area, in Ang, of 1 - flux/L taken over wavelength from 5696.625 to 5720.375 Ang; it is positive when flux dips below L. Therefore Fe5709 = 2.2 Ang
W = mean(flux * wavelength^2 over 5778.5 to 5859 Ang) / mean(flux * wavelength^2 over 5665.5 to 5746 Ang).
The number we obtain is 1.07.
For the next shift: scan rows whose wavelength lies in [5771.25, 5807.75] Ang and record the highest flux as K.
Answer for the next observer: 101.8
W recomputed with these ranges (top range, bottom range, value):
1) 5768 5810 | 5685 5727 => 1.06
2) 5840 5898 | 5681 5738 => 1.05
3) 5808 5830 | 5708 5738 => 1.07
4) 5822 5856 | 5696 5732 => 1.14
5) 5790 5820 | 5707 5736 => 1.04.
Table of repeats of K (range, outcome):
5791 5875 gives 125.2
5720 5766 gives 108.1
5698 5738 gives 107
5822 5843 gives 121.7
